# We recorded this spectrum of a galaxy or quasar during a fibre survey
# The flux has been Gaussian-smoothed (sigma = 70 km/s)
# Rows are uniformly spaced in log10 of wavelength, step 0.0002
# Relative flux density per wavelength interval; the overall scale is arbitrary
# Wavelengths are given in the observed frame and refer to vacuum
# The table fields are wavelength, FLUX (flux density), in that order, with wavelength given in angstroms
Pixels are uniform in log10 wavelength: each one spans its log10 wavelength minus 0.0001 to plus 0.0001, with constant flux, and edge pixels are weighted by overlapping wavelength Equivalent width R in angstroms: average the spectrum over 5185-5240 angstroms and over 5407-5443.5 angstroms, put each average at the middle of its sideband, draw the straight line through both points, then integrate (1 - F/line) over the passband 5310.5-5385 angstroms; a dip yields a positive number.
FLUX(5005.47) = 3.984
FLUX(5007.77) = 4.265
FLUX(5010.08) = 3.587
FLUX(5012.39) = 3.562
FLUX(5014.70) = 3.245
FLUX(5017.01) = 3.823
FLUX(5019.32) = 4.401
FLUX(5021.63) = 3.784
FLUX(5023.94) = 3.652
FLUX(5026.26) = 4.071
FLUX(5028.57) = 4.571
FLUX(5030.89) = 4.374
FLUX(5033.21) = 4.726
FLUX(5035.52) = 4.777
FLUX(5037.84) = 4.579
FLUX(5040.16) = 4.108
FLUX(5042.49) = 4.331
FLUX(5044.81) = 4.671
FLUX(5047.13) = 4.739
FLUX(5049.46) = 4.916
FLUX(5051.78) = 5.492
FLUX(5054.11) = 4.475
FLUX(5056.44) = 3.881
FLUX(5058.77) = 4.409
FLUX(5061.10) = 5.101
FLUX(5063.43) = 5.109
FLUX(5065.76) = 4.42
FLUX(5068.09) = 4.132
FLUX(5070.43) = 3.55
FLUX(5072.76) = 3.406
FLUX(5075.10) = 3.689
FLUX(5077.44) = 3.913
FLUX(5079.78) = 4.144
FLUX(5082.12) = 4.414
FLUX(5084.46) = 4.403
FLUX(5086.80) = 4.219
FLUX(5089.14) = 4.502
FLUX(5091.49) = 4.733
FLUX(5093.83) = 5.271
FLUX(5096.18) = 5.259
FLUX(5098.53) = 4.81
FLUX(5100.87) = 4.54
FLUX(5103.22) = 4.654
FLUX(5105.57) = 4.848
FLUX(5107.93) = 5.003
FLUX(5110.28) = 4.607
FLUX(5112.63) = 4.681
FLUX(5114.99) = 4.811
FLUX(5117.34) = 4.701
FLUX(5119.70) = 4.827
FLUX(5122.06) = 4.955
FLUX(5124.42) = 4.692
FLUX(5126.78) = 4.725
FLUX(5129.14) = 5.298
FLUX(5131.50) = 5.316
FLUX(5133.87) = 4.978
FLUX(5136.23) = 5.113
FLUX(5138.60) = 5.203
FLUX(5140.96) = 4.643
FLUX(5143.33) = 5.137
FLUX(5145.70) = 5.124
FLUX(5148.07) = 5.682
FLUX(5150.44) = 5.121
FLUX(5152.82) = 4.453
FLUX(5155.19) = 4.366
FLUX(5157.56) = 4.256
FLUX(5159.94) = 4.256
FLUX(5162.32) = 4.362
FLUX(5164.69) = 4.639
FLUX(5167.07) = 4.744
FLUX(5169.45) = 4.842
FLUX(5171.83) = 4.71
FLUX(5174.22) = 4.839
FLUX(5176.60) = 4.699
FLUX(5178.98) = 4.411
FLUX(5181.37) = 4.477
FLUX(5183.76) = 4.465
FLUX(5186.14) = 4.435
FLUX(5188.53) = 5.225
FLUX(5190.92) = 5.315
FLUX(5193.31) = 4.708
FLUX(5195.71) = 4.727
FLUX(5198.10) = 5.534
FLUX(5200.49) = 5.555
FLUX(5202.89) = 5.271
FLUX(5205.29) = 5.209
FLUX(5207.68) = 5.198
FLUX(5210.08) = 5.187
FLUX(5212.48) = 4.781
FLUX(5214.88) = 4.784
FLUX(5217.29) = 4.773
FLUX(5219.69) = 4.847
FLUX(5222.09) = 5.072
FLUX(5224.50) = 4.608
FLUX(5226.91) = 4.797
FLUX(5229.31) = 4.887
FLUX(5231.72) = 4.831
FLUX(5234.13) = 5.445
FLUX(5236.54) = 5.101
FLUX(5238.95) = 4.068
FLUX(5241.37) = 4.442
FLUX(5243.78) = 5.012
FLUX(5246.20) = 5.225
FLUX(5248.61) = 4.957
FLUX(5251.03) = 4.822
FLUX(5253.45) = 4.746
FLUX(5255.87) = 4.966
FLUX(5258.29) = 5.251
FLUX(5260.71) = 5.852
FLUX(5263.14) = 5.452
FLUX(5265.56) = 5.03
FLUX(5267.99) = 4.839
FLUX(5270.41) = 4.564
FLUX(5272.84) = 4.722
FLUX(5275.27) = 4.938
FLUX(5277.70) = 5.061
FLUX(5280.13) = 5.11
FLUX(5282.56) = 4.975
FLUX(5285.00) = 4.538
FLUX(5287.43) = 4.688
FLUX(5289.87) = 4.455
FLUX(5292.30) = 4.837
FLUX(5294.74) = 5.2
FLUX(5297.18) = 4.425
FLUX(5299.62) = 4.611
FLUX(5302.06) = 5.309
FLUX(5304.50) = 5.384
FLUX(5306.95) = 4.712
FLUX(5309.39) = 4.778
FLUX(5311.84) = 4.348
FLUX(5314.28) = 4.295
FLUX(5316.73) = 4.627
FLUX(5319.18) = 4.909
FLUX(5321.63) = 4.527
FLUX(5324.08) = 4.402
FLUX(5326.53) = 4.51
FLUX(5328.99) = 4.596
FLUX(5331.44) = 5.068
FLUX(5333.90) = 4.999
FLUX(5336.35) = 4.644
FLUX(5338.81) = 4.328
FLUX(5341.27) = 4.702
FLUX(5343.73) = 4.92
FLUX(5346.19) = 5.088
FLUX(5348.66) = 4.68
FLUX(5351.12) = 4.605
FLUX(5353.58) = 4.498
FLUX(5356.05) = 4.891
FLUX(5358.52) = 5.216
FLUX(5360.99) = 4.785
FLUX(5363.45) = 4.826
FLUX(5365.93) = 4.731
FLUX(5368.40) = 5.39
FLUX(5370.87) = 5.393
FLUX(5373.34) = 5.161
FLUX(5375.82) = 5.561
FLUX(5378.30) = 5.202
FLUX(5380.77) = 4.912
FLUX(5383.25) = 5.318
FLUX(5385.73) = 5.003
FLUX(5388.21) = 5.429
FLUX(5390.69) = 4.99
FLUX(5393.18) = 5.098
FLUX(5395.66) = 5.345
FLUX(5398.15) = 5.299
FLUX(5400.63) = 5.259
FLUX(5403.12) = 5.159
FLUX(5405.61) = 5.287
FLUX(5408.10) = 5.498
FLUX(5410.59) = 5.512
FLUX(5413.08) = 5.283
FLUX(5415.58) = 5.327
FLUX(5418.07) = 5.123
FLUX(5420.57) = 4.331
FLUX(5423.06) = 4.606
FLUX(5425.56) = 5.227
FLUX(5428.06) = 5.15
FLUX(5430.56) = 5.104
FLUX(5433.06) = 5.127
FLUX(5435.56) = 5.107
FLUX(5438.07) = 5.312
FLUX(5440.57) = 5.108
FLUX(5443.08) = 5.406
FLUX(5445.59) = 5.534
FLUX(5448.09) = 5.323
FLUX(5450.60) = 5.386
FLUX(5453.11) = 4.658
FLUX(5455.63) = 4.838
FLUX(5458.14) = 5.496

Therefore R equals 3.54 angstroms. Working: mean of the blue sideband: 4.97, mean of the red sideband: 5.14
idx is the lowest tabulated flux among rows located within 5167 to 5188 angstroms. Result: 4.411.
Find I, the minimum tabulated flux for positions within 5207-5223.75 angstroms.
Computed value 4.773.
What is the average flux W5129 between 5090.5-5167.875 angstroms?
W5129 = 4.84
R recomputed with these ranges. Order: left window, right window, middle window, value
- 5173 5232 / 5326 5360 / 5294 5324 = 0.41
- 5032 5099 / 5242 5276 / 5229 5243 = 0.45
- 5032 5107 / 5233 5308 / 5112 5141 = -1.92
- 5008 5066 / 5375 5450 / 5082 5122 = -2.13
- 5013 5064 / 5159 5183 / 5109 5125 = -0.84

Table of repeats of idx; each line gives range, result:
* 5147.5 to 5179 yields 4.256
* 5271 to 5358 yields 4.295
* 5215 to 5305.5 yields 4.068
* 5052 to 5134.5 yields 3.406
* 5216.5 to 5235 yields 4.608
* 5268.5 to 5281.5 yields 4.564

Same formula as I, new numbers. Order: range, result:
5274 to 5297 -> 4.455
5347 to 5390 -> 4.498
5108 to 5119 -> 4.607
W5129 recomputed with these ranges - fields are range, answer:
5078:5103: 4.61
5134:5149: 5.13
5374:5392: 5.2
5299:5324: 4.74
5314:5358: 4.7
